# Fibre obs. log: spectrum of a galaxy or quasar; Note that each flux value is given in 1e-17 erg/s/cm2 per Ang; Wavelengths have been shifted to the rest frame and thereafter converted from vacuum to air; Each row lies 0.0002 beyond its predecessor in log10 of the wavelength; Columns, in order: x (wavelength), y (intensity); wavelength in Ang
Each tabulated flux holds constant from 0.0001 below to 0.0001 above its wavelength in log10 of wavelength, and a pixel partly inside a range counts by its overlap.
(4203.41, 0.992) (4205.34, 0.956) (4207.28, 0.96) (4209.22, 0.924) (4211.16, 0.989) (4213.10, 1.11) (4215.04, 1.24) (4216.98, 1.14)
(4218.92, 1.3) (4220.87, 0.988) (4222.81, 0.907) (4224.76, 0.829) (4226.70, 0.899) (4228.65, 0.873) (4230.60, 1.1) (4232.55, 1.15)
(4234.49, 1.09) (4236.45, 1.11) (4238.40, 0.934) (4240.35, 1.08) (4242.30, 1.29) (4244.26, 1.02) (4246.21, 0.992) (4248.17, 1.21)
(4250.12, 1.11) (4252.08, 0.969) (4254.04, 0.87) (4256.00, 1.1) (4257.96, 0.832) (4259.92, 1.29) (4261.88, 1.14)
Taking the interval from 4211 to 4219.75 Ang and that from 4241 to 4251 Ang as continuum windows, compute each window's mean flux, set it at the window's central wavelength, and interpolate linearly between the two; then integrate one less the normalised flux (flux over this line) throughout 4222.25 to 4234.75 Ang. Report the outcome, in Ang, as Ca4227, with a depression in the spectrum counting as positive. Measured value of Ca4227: 1.9 Ang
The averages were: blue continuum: 1.17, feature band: 0.975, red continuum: 1.12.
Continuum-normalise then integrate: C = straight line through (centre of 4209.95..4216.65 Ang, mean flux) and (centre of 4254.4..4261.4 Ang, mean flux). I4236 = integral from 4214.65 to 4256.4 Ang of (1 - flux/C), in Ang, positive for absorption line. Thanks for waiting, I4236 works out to 1.3 Ang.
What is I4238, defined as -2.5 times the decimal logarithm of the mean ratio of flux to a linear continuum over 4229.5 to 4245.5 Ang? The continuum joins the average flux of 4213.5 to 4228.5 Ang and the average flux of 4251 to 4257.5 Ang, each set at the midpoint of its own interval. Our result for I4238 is -0.09 mag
